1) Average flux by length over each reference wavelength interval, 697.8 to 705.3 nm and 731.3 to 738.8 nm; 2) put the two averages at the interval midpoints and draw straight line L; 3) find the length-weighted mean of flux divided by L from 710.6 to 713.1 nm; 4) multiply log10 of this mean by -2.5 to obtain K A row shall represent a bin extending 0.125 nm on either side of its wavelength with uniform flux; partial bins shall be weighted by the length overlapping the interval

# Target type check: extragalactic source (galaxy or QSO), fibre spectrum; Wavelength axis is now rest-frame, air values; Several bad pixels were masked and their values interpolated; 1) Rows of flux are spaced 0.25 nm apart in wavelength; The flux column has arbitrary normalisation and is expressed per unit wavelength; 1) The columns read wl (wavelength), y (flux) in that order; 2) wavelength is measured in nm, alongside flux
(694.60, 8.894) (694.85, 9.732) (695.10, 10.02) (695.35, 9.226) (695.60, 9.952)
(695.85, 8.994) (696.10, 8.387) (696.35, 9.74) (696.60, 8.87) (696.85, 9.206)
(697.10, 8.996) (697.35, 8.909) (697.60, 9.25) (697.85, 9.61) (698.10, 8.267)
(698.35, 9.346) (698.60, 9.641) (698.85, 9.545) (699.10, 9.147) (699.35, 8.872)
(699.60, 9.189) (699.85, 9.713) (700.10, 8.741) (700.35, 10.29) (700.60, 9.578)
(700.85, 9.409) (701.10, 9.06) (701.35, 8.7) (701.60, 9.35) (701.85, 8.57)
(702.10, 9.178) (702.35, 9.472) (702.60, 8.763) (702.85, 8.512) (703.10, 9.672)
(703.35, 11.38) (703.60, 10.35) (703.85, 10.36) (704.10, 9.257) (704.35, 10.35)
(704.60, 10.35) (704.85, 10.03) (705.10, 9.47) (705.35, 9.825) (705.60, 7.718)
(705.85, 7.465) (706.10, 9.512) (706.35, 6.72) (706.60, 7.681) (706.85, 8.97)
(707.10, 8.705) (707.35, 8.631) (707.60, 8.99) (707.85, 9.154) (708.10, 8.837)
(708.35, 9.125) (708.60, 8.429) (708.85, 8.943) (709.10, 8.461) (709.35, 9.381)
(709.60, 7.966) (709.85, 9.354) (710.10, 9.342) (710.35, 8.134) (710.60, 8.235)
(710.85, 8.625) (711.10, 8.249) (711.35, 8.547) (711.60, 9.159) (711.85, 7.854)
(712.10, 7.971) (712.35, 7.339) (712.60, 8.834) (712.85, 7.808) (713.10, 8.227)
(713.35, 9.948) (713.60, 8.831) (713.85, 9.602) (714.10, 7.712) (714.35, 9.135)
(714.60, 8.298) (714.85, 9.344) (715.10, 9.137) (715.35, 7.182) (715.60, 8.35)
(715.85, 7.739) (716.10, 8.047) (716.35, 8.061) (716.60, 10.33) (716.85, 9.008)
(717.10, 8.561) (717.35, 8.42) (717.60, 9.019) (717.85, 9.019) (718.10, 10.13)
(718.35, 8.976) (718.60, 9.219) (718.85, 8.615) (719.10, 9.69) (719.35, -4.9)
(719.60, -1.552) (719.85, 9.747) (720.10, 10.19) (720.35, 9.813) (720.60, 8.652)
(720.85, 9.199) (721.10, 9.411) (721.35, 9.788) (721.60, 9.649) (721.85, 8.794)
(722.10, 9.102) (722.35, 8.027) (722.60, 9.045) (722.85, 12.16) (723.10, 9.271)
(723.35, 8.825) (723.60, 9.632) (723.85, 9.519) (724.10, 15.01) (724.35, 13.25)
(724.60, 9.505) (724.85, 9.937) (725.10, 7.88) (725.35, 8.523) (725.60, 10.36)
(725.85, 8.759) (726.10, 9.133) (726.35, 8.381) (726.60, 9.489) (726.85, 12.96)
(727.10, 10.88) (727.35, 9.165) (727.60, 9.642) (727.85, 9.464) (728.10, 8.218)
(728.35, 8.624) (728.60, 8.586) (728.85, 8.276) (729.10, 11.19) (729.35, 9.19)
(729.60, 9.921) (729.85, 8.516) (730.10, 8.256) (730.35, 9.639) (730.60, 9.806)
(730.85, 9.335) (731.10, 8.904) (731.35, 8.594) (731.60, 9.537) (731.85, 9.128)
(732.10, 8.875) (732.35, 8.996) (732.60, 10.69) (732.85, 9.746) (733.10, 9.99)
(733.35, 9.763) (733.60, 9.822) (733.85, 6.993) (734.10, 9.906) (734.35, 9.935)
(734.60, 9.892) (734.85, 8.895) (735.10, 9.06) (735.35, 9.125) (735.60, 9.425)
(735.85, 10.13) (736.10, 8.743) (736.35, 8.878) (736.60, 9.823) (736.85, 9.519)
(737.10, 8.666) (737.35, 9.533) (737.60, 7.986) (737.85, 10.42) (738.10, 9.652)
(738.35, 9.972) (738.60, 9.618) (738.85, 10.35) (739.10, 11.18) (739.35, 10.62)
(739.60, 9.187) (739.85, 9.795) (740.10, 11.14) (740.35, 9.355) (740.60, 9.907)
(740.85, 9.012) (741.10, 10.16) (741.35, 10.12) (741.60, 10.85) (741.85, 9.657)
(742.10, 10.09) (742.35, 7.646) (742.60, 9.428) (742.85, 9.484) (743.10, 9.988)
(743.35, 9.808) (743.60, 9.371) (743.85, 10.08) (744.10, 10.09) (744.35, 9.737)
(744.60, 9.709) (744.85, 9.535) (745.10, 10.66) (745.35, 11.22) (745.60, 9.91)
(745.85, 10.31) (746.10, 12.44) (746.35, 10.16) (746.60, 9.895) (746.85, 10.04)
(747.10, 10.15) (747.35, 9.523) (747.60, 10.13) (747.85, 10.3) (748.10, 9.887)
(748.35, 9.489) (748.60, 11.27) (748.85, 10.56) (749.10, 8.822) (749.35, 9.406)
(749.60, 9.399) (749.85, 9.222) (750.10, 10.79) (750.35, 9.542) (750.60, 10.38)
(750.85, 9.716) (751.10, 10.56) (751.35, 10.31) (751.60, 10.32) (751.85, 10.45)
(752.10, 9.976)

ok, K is 0.15 mag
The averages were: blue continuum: 9.47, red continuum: 9.39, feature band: 8.26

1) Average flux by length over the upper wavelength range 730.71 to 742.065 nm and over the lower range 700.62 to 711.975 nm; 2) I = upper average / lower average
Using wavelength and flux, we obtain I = 1.07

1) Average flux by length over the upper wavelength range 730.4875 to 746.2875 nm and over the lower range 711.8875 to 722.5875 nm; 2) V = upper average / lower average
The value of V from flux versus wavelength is 1.17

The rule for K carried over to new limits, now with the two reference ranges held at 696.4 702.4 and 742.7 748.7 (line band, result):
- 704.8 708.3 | 0.08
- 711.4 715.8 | 0.12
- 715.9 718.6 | 0.07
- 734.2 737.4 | 0.06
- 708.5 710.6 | 0.08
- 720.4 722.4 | 0.06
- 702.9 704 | -0.11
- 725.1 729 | 0.05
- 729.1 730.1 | 0.05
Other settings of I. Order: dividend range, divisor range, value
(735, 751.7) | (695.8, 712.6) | 1.10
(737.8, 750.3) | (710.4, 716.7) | 1.18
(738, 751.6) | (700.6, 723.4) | 1.15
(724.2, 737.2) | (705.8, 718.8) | 1.09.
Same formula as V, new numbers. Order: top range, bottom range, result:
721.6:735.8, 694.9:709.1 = 1.04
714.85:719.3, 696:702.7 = 0.93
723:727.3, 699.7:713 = 1.12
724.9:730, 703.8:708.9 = 1.05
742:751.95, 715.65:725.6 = 1.13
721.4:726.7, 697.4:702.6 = 1.05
